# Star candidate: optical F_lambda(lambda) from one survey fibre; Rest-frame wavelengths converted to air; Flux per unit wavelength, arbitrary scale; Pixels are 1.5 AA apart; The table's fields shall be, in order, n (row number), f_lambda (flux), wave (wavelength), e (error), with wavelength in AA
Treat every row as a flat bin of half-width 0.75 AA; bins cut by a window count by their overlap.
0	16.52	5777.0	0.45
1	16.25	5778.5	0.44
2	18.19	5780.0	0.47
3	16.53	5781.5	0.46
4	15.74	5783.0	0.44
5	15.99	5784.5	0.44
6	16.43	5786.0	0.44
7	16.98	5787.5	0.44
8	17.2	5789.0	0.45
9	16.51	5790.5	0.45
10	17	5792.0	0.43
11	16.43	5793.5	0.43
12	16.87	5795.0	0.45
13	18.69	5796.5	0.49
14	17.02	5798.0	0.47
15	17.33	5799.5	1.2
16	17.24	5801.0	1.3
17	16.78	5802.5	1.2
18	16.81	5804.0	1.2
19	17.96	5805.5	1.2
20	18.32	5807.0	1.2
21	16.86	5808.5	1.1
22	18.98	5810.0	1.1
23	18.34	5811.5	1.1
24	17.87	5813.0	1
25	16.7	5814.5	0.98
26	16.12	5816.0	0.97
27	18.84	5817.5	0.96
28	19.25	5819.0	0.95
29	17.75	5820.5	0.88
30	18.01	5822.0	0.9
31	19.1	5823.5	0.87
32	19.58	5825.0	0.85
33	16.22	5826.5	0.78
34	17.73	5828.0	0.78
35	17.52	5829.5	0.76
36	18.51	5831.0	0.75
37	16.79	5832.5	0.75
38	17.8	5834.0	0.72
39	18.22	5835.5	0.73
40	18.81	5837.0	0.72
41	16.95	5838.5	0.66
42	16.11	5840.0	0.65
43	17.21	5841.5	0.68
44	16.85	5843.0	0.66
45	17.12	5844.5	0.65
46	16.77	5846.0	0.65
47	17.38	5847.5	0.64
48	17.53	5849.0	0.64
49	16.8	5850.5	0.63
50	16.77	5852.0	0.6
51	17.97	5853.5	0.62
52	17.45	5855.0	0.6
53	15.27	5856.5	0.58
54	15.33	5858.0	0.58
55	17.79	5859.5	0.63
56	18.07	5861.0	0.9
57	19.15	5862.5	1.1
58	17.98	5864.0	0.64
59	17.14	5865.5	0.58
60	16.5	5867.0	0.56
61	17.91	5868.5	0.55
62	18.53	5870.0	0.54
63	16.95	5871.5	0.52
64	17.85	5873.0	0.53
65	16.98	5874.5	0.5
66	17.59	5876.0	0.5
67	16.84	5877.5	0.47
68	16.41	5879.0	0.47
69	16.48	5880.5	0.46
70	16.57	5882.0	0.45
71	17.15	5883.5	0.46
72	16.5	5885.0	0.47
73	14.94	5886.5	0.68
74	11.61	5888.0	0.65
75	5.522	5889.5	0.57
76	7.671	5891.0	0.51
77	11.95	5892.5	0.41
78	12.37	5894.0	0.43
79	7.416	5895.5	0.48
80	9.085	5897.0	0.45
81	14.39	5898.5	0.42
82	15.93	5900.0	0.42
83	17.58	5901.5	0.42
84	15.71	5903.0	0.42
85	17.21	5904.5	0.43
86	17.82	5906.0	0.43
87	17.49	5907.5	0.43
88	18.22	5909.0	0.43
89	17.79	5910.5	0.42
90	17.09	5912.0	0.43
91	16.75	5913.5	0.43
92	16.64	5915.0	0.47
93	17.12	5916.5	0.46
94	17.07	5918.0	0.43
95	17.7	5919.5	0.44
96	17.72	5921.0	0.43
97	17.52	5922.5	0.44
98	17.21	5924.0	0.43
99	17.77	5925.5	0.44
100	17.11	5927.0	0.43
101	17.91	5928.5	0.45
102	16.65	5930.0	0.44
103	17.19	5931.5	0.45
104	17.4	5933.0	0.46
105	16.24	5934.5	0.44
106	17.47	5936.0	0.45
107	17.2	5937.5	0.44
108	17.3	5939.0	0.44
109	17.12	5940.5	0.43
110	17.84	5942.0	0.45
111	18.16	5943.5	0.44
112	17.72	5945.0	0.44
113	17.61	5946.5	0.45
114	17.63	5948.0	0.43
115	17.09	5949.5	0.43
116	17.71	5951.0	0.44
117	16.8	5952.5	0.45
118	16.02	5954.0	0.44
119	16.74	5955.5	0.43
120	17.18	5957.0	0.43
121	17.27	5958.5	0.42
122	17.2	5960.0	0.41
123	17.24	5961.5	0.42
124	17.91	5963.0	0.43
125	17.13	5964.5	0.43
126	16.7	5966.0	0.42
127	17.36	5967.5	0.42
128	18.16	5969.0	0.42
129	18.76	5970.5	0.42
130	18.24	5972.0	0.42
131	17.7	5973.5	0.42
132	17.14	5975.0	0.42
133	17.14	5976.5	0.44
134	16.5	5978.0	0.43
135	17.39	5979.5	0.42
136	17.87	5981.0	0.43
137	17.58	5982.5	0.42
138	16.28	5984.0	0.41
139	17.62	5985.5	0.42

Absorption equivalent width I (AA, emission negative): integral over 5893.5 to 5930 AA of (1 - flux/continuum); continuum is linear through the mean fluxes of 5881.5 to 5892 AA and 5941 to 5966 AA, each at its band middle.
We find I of -4.4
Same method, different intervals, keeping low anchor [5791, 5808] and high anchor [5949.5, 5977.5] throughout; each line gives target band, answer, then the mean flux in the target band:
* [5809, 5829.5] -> -0.8 AA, 18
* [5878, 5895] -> 3.9 AA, 13.3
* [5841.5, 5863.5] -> 0.2 AA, 17.2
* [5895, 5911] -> 1.8 AA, 15.4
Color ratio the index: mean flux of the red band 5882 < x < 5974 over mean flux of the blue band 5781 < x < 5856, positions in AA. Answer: 0.9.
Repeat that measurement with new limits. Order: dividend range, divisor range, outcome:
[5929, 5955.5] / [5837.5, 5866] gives 1.00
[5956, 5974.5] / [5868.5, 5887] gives 1.03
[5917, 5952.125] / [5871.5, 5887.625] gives 1.05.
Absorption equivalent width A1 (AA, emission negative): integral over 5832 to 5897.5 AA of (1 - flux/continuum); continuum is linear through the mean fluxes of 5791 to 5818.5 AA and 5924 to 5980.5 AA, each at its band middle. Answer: 5.6 AA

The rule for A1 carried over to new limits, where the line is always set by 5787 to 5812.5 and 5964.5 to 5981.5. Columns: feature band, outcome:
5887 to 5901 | 5.3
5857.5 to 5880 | 0.0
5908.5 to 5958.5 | 0.6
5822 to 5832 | -0.4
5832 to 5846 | 0.1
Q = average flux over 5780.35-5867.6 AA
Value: 17.4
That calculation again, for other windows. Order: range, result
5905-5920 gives 17.4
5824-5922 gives 16.3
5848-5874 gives 17.3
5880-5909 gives 14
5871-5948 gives 16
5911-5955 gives 17.3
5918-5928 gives 17.5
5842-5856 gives 17.1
